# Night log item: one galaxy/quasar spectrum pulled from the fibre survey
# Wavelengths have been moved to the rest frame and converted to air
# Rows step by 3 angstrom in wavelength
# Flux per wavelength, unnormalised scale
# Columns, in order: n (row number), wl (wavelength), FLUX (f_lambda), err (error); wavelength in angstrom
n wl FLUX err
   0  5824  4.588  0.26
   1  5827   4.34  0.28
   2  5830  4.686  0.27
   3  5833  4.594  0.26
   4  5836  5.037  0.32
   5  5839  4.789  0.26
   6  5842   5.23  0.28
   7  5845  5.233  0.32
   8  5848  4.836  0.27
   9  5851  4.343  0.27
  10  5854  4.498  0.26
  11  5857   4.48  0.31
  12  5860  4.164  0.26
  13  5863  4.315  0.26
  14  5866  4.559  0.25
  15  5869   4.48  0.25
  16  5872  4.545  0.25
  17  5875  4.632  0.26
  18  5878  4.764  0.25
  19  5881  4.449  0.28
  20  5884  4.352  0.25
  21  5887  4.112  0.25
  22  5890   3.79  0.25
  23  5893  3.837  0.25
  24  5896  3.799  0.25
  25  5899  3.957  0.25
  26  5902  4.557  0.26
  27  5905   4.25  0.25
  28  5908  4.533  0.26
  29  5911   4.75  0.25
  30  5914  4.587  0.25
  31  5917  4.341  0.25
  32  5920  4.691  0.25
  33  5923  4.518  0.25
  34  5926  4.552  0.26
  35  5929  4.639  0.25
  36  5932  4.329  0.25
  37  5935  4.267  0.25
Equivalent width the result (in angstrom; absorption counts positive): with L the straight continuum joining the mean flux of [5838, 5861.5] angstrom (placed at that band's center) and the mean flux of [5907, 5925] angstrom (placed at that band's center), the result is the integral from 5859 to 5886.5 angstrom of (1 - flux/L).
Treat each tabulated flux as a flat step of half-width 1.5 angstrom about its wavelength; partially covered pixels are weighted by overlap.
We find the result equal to 1.1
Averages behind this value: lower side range 4.69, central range 4.47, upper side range 4.57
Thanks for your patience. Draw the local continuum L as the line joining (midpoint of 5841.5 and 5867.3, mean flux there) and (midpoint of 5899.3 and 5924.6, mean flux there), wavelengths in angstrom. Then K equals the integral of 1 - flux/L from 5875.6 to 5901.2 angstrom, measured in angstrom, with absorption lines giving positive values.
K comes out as 2.2 angstrom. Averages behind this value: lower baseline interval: 4.61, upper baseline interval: 4.5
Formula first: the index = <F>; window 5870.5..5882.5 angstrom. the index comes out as 4.6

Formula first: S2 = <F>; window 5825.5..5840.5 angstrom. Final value 4.69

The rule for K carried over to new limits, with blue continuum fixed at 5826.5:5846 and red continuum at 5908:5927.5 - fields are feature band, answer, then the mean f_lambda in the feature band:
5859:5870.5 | 0.9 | 4.39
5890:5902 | 1.8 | 3.94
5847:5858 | 0.6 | 4.53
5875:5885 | 0.3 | 4.55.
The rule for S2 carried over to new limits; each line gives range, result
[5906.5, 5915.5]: 4.62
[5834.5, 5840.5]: 4.91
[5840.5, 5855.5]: 4.83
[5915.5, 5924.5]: 4.52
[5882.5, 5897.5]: 3.98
